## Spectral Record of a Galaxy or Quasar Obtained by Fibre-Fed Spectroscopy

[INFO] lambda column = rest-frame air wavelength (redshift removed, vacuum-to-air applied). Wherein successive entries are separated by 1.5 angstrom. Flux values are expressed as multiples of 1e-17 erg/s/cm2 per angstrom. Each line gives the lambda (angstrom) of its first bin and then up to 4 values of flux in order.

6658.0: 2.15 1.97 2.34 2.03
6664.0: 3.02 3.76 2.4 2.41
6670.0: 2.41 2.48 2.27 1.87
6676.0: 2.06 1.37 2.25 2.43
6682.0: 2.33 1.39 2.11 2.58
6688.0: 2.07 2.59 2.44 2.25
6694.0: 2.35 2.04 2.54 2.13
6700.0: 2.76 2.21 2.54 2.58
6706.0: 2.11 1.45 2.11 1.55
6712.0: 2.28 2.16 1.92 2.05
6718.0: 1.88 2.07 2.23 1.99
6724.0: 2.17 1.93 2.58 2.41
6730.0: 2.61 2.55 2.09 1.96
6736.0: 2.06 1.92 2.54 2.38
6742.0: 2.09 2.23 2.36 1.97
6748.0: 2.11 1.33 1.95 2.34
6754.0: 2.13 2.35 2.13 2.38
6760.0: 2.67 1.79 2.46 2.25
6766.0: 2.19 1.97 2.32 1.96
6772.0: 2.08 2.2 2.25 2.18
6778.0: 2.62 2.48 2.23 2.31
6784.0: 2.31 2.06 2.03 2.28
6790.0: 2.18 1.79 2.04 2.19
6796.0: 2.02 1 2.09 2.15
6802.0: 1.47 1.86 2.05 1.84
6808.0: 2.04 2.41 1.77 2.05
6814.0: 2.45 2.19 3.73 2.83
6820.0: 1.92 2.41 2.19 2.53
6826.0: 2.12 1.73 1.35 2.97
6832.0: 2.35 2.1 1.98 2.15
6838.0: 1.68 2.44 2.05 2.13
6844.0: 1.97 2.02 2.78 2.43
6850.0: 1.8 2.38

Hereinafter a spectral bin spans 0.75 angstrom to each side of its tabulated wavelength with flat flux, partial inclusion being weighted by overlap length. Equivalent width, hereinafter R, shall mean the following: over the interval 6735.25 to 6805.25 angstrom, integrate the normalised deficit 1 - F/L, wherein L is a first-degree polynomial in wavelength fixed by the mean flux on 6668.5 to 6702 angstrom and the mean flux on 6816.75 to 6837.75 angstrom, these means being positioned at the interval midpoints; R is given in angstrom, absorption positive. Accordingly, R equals 3.92 angstrom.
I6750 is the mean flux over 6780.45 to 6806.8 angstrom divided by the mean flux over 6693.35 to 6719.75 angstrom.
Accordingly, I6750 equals 0.9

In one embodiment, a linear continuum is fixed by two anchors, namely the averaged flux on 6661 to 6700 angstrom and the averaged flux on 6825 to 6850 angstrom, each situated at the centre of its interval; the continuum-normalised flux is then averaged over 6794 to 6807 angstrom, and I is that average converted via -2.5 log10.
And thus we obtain 0.179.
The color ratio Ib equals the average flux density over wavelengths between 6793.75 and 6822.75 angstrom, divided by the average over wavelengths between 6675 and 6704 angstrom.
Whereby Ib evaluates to 1.0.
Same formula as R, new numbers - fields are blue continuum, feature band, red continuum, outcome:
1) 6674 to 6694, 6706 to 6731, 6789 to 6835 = 0.6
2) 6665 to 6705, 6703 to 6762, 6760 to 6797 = 2.5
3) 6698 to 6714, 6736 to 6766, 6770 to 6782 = 0.7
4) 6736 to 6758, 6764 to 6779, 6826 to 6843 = -0.6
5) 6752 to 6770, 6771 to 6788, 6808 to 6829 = 0.1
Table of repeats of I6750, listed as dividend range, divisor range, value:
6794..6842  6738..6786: 0.96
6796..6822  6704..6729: 1.02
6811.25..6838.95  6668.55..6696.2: 1.03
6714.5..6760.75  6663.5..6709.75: 0.95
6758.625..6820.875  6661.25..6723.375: 0.97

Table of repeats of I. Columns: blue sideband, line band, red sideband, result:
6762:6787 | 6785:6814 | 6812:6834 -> 0.157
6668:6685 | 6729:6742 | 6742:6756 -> -0.085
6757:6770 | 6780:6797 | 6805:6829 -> 0.061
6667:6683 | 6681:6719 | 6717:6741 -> 0.009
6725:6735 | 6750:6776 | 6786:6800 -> -0.030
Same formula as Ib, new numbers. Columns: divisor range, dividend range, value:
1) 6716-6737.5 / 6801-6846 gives 0.99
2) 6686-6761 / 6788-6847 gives 0.97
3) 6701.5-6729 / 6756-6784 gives 1.07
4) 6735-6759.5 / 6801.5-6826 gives 1.04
